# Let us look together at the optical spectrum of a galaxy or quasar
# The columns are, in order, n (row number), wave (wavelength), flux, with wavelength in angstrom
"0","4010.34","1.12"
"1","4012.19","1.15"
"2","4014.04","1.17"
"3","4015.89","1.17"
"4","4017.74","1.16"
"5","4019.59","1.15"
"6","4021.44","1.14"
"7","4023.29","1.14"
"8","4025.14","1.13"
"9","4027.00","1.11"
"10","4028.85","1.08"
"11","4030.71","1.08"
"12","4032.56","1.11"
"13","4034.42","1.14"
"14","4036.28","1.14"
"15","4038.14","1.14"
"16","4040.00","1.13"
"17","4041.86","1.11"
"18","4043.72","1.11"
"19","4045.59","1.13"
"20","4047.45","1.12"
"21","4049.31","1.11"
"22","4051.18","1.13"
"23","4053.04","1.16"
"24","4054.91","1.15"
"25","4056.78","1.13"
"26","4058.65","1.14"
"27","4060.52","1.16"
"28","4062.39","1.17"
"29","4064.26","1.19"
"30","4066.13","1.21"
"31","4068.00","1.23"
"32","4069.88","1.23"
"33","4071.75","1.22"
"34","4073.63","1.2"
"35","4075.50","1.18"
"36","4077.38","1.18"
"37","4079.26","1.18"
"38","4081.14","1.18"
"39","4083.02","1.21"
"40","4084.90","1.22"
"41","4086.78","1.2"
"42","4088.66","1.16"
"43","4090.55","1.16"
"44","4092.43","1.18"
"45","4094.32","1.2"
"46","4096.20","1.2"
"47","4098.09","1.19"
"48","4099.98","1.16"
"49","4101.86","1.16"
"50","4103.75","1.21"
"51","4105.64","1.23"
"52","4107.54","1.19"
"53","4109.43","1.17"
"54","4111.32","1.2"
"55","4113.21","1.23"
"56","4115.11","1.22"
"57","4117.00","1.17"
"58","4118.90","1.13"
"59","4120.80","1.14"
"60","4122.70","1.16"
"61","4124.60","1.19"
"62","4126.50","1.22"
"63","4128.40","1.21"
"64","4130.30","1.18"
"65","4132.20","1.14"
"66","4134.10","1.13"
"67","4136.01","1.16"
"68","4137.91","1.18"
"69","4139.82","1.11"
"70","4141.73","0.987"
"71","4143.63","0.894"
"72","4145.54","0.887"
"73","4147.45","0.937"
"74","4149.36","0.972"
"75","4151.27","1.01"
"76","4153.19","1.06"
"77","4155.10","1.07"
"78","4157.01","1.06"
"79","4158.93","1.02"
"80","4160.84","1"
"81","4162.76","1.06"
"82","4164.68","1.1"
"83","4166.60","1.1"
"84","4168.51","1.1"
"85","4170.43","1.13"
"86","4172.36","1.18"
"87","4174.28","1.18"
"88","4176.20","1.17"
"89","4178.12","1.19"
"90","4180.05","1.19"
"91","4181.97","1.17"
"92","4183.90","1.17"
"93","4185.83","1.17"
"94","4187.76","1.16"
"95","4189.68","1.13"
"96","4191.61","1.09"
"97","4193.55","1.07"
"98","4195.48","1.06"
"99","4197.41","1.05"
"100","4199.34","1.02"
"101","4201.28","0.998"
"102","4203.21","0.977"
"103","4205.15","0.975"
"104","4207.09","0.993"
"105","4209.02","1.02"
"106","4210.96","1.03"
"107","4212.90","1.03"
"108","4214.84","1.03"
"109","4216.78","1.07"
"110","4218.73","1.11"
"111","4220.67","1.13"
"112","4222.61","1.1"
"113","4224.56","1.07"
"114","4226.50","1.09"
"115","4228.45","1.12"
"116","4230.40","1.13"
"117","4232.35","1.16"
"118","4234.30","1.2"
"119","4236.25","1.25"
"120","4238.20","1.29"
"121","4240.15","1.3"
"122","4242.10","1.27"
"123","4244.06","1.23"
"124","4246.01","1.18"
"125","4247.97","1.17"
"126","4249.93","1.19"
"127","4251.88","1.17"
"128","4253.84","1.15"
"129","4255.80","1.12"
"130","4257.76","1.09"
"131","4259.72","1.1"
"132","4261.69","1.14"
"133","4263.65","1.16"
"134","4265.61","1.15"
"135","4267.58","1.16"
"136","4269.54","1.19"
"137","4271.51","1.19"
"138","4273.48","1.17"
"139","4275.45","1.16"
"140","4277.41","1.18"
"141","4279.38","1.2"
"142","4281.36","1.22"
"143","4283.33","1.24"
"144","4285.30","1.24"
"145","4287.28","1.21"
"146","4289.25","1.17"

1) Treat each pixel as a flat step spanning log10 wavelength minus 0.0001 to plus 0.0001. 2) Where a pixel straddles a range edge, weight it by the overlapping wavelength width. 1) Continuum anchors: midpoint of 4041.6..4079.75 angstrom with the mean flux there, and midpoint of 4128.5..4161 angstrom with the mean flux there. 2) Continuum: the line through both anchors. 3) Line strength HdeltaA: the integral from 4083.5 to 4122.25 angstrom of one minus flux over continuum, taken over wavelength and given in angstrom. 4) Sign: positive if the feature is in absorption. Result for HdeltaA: -2.7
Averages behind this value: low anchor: 1.16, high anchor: 1.05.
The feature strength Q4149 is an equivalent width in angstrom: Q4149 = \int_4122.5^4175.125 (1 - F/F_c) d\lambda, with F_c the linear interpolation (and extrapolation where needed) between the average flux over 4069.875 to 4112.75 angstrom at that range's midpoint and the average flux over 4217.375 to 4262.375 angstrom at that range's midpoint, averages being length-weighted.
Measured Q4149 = 4.2 angstrom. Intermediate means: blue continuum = 1.19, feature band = 1.09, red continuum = 1.16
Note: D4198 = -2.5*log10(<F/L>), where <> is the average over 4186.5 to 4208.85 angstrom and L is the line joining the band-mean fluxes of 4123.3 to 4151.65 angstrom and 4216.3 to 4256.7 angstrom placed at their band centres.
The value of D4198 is 0.09 mag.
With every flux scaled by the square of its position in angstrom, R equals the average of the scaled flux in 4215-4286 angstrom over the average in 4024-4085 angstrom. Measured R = 1.11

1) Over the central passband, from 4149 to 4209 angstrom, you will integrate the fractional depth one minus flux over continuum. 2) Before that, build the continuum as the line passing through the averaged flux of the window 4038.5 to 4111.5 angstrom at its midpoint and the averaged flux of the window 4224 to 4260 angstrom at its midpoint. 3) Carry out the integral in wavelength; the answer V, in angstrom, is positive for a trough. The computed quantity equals 4.6 angstrom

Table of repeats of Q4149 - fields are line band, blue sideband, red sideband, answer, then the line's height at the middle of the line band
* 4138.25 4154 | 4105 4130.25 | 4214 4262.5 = 2.55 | 1.18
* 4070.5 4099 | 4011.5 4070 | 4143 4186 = -1.80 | 1.12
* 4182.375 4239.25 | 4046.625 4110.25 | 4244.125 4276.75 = 3.42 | 1.16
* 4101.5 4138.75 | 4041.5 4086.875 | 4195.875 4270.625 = -0.88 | 1.15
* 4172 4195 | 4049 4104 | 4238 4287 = 0.58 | 1.18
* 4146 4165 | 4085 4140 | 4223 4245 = 2.58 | 1.18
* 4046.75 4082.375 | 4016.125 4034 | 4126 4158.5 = -2.16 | 1.11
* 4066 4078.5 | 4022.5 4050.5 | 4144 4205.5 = -1.12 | 1.11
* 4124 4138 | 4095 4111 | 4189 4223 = -0.30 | 1.15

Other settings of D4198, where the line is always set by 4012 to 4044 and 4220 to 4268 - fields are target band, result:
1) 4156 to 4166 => 0.10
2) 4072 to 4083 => -0.05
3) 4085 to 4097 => -0.04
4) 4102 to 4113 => -0.05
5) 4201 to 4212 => 0.16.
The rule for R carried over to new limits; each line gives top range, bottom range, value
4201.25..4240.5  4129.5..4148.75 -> 1.08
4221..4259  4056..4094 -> 1.07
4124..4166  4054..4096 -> 0.93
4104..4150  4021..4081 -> 1.02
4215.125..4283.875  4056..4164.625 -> 1.09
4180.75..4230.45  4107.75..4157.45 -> 1.00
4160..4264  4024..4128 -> 1.03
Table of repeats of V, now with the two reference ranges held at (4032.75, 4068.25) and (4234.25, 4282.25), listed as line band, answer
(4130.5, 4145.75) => 1.1 angstrom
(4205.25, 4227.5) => 2.2 angstrom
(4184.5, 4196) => 0.5 angstrom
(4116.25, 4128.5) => -0.1 angstrom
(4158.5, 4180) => 0.9 angstrom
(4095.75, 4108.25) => -0.4 angstrom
